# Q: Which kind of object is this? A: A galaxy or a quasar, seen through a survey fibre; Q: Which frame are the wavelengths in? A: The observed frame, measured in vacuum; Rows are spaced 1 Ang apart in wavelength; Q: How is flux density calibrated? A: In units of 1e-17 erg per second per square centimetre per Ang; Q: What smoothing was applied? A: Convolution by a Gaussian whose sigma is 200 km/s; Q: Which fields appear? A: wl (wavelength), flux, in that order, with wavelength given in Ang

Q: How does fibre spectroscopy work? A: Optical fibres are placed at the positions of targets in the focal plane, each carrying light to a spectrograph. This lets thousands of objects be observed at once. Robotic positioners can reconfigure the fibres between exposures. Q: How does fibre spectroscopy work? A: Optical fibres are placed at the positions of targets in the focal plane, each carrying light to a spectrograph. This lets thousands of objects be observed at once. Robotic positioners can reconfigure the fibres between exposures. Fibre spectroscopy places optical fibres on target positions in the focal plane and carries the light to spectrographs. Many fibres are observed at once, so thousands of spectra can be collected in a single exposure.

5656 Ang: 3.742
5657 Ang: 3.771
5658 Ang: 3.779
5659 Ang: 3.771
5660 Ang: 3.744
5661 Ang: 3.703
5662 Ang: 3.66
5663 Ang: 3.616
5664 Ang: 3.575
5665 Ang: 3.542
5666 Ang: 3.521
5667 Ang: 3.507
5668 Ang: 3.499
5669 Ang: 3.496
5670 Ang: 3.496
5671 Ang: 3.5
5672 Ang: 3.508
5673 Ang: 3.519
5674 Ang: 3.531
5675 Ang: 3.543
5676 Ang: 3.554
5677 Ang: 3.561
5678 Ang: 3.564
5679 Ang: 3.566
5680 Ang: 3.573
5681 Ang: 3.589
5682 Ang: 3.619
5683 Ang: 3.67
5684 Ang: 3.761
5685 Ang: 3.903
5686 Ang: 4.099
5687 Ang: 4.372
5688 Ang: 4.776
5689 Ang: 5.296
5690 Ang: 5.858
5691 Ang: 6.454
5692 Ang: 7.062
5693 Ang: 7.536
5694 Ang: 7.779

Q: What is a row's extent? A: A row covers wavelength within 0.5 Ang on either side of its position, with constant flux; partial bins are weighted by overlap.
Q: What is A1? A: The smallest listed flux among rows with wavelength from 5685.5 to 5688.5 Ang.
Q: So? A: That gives 4.099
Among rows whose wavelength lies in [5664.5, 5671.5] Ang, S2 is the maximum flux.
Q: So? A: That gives 3.542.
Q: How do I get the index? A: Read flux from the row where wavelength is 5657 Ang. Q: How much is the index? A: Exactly 3.771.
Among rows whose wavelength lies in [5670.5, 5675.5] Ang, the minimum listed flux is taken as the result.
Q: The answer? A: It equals 3.5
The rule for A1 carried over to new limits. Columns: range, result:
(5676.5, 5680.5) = 3.561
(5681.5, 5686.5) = 3.619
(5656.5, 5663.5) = 3.616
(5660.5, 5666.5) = 3.521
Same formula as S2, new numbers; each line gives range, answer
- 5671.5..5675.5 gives 3.543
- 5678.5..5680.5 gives 3.573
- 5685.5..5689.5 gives 5.296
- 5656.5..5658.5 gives 3.779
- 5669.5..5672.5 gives 3.508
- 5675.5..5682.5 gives 3.619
